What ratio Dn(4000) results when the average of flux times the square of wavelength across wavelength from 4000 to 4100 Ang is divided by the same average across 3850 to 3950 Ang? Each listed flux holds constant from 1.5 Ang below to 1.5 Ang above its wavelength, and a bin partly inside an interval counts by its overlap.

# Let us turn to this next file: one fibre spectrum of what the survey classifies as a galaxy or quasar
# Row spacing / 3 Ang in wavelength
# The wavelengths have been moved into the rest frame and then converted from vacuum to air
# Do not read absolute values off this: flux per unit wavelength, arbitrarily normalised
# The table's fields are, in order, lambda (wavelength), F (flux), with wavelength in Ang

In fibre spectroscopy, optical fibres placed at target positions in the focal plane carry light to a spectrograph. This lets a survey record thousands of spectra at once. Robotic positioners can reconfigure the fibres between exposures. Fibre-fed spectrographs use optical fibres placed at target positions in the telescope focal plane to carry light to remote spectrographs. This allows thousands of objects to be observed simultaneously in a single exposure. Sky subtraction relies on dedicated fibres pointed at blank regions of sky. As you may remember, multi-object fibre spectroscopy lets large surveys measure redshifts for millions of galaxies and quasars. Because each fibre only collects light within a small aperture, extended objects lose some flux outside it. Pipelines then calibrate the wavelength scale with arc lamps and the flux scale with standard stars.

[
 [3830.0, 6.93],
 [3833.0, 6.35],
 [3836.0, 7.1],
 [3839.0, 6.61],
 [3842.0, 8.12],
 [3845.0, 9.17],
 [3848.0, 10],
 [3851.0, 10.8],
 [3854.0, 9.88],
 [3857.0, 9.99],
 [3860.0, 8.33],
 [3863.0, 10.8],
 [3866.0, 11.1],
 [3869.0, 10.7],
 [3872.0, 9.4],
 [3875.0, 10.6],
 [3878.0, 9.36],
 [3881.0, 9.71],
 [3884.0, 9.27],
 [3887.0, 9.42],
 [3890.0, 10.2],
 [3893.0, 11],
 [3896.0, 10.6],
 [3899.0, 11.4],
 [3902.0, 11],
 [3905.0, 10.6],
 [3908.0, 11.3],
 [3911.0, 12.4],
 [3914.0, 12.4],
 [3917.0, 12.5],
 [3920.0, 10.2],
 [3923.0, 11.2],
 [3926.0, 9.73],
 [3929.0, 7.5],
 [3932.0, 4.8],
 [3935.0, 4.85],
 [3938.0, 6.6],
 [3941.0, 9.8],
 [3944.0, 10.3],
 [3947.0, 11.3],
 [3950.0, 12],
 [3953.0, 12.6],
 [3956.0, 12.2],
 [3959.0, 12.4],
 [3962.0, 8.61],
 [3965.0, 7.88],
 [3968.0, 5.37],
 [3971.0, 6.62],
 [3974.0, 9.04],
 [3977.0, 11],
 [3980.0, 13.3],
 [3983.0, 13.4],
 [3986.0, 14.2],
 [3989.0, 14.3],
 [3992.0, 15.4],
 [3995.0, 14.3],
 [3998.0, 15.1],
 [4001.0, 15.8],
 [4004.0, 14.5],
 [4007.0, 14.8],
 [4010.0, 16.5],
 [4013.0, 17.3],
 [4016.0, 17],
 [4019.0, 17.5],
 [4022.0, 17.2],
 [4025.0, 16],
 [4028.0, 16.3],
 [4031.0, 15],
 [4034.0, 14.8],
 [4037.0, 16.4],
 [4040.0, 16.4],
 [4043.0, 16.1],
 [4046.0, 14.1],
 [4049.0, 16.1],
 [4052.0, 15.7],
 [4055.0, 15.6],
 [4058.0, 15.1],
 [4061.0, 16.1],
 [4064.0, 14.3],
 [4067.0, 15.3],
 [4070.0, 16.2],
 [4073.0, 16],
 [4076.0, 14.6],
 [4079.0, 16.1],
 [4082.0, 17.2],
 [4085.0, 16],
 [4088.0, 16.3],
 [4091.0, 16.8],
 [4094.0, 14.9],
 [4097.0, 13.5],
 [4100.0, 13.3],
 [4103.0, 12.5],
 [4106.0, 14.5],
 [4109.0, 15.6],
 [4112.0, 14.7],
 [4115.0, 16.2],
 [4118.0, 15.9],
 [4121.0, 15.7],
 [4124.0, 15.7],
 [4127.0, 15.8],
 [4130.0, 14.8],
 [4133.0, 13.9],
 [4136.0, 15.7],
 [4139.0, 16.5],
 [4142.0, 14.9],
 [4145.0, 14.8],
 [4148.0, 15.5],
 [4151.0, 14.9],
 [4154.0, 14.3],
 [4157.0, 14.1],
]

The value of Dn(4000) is 1.7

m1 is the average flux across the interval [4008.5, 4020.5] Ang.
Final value 17.1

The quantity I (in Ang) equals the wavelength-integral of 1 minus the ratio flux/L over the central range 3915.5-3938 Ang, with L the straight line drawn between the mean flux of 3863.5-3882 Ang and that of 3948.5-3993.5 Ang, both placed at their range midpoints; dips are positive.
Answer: 4.6 Ang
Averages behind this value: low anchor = 10.2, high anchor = 11.2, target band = 8.54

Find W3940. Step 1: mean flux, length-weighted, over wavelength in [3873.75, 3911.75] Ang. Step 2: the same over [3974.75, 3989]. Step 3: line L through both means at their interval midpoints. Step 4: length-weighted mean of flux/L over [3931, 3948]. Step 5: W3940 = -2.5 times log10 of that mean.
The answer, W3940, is 0.43 mag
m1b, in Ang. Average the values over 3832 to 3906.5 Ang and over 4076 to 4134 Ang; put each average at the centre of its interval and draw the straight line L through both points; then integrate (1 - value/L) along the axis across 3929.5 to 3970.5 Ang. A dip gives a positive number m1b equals 9.1 Ang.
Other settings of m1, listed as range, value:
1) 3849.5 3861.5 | 9.75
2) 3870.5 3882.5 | 9.77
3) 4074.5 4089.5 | 16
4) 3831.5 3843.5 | 7.04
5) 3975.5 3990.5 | 13.2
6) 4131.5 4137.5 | 14.8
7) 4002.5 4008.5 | 14.7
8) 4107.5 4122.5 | 15.6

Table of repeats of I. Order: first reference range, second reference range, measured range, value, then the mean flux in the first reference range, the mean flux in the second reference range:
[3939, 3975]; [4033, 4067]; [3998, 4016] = -4.11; 9.81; 15.5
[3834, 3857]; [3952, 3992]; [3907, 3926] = -2.81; 8.83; 11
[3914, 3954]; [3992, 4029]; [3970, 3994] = 2.42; 9.56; 16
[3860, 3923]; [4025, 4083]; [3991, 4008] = -1.22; 10.7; 15.6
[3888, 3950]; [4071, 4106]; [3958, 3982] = 4.75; 10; 15.2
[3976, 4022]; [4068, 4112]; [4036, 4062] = -0.95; 15.1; 15.2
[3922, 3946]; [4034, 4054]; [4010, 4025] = -3.43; 8.1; 15.7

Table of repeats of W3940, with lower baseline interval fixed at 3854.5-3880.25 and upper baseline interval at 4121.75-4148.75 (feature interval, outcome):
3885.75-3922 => -0.04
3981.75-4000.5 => -0.17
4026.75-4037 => -0.17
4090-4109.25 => 0.02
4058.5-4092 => -0.13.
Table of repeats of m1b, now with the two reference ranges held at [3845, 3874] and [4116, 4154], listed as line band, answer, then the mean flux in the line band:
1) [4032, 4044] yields -2.1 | 15.9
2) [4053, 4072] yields -2.1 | 15.5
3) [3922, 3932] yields 2.3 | 8.69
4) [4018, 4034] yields -3.6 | 16.2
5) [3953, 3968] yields 2.5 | 10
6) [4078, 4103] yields -1.5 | 15.3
